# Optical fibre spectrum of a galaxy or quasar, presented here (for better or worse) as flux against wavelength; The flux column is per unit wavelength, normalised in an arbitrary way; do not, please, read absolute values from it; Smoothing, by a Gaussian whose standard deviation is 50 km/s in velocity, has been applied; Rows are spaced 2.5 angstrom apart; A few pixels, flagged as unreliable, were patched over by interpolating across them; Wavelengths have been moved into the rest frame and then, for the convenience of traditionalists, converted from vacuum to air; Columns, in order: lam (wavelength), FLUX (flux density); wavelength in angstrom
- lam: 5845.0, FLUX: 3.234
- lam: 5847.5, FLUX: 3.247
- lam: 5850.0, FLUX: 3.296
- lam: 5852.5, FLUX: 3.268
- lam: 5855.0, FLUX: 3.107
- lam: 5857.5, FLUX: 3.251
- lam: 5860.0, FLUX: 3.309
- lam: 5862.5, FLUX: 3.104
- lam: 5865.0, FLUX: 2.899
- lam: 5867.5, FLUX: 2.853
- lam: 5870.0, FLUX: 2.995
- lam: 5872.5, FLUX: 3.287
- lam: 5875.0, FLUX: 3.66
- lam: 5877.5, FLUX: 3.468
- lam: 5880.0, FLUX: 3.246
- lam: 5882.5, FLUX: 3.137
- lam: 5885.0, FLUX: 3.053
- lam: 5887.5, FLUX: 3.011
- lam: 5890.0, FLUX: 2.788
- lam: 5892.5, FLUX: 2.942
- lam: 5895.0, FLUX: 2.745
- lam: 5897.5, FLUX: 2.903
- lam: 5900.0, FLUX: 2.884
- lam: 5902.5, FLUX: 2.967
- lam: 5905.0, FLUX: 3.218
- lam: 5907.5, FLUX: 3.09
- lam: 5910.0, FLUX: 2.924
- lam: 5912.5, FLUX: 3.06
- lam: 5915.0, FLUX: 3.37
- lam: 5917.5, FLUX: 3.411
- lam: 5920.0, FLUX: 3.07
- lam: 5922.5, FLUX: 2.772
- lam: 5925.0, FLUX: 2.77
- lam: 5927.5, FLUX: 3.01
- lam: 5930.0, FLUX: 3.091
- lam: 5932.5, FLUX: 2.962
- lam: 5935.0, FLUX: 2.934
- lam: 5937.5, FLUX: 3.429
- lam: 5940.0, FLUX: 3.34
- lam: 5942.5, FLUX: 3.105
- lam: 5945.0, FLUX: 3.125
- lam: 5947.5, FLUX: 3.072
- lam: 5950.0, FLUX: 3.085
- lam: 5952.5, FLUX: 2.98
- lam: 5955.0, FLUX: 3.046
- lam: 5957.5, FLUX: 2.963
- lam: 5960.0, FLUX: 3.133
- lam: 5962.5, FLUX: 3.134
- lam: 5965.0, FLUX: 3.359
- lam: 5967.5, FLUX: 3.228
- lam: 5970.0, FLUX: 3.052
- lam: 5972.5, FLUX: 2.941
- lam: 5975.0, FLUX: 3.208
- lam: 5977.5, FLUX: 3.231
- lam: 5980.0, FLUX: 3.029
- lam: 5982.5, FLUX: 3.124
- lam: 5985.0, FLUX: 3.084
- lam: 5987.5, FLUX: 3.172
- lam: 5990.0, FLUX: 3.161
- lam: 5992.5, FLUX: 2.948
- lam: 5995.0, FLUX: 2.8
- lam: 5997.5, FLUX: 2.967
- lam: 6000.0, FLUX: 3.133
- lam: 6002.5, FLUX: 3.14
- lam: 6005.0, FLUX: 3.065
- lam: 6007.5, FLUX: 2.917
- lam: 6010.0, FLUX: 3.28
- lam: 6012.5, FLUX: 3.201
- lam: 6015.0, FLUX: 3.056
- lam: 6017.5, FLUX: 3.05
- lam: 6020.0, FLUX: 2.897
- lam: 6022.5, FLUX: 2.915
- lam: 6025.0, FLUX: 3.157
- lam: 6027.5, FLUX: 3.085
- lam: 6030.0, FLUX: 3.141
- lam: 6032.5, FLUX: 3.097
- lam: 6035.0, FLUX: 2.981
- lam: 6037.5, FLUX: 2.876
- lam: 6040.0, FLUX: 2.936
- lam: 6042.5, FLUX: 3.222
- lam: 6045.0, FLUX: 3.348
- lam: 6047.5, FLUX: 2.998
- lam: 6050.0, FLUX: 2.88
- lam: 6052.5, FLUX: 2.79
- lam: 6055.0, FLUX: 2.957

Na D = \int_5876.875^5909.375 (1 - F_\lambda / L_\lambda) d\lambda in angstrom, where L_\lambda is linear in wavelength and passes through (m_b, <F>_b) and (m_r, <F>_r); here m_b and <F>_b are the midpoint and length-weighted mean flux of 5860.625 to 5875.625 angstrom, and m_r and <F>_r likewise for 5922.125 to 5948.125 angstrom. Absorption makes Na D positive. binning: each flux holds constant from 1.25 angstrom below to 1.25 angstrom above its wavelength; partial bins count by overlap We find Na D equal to 0.8 angstrom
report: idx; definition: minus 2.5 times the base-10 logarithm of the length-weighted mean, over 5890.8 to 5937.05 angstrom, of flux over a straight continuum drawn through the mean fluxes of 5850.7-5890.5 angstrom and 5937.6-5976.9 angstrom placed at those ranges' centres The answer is 0.05 mag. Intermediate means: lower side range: 3.16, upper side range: 3.13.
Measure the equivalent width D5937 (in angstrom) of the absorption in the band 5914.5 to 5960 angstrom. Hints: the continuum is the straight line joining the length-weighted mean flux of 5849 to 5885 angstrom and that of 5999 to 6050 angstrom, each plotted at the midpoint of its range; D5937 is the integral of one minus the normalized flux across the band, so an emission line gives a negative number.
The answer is 0.9 angstrom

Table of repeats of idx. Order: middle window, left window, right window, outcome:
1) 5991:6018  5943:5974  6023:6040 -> 0.00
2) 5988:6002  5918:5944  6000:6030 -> 0.02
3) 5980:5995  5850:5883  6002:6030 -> 0.01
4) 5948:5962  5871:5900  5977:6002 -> 0.01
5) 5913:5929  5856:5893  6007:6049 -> 0.02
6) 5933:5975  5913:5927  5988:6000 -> -0.03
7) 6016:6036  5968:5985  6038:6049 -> 0.02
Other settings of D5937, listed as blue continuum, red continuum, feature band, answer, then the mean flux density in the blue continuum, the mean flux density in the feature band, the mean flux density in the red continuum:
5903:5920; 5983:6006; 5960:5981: -0.4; 3.16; 3.15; 3.05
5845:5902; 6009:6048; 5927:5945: -0.2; 3.11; 3.13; 3.08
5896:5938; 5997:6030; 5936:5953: -0.6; 3.04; 3.17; 3.07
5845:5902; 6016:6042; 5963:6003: -0.7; 3.11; 3.1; 3.02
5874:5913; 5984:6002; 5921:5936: 0.6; 3.06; 2.93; 3.04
